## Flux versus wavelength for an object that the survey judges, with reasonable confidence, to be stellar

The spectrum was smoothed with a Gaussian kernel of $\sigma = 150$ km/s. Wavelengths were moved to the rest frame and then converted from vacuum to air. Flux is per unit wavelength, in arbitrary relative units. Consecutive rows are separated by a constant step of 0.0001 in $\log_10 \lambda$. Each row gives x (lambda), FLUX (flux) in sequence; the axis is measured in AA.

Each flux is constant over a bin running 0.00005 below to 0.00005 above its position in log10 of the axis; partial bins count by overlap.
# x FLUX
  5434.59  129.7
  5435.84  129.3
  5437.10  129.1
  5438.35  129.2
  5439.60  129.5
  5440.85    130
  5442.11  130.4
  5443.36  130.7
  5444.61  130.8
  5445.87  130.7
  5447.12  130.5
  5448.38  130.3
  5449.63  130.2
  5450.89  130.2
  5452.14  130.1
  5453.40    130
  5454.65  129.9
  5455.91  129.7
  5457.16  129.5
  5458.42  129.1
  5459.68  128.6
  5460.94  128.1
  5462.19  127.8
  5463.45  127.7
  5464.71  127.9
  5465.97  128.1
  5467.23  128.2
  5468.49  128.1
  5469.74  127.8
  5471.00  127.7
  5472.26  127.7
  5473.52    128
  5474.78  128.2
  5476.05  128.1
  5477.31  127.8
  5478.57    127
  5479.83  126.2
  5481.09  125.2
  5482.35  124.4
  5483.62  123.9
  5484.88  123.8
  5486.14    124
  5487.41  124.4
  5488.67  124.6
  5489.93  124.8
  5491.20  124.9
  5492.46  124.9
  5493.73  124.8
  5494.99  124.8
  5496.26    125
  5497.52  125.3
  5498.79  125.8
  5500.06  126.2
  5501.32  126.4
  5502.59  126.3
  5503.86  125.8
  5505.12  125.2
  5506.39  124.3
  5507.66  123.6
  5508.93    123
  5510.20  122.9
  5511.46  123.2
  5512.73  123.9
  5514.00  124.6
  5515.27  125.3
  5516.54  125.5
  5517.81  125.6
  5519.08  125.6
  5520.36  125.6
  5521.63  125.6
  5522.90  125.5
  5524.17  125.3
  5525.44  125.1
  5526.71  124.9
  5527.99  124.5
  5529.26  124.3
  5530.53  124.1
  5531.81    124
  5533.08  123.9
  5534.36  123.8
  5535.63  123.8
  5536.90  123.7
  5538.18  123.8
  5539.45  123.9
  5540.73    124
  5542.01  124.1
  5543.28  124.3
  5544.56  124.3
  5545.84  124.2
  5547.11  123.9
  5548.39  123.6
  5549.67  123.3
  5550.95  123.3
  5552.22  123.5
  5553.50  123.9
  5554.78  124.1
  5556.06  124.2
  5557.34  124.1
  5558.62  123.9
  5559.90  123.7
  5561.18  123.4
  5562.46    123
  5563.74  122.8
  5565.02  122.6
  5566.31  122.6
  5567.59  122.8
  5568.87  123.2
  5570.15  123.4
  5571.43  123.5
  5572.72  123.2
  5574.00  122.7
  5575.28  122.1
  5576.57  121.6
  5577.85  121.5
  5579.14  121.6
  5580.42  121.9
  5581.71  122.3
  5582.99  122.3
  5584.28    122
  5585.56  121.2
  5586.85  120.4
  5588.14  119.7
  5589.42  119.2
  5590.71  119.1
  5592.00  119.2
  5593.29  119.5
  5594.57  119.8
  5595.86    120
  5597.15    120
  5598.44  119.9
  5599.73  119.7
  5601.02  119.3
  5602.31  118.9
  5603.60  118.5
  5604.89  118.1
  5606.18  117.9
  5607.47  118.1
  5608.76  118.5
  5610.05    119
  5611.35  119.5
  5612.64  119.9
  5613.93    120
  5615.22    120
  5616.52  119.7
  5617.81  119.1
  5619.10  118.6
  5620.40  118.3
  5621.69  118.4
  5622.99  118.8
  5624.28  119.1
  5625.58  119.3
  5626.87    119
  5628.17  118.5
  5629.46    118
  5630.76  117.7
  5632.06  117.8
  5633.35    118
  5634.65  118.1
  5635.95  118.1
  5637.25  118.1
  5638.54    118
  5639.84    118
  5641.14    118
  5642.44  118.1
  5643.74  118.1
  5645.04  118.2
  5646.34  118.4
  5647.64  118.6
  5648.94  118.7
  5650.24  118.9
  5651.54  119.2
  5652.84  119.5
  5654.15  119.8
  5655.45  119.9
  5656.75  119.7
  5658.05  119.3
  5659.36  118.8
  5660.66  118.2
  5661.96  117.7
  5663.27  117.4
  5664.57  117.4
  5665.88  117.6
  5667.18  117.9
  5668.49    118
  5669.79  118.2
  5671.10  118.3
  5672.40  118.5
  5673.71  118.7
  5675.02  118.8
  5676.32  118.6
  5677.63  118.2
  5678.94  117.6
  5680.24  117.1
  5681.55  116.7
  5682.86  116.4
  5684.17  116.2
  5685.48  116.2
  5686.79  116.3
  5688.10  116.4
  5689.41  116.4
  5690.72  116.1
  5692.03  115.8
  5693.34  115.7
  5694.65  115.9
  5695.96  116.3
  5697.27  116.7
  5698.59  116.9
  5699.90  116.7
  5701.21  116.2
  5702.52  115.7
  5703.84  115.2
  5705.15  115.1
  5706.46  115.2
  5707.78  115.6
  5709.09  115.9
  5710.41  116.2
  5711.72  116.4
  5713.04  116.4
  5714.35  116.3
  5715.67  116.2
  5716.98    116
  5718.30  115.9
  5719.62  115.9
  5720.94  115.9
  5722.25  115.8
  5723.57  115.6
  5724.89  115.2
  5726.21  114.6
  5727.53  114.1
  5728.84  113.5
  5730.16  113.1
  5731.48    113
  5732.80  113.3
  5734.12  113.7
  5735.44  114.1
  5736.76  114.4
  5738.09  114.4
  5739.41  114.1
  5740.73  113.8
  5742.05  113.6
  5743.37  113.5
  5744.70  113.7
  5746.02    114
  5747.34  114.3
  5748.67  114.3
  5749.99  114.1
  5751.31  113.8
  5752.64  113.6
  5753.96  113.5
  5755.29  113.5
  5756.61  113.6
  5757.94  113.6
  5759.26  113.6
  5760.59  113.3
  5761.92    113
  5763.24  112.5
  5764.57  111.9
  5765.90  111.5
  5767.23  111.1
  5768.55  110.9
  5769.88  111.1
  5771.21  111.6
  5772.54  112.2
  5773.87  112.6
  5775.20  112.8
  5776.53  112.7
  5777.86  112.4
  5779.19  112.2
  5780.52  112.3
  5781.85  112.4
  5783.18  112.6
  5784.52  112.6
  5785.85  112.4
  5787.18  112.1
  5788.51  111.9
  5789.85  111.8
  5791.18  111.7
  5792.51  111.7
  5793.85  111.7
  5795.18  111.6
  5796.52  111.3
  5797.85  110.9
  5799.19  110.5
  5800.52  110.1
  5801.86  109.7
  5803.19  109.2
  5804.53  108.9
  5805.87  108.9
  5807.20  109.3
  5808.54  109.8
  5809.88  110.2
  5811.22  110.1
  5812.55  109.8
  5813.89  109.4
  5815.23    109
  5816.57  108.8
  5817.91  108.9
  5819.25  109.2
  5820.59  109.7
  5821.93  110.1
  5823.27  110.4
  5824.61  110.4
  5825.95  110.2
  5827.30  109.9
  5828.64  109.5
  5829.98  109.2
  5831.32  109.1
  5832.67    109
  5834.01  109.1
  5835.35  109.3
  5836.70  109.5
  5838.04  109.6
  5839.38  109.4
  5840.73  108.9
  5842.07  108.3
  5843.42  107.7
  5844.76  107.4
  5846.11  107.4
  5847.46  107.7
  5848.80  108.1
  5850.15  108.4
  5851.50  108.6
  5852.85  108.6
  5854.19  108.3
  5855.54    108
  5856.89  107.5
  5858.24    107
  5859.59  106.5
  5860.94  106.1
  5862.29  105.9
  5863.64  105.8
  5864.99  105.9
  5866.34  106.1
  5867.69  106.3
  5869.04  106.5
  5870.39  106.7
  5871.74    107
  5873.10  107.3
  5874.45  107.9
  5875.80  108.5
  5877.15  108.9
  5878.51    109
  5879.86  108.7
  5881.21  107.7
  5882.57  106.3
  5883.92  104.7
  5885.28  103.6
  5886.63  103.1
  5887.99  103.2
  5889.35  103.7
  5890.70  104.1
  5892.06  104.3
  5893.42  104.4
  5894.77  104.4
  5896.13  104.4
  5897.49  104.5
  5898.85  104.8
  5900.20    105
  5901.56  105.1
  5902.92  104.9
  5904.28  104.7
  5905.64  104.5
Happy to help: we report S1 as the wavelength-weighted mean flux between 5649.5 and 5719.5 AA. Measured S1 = 117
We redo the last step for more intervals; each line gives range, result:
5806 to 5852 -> 109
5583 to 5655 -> 119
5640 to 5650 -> 118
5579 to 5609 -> 120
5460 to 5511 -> 126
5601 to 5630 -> 119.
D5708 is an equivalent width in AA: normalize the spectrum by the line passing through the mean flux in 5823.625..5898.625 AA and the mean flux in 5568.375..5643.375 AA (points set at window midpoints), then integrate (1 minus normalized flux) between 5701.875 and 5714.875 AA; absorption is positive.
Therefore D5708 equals -0.1 AA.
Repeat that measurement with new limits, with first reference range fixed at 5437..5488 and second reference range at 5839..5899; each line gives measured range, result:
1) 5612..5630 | 0.1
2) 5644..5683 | -0.3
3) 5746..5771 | -0.1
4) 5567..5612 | 0.3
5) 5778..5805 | -0.2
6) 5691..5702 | 0.0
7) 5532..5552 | 0.0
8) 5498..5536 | 0.2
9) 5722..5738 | 0.0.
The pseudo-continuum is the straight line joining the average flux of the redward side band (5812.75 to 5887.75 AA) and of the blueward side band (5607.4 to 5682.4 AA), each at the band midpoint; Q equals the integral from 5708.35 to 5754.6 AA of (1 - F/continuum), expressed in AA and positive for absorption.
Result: -0.23 AA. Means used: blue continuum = 119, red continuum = 108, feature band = 115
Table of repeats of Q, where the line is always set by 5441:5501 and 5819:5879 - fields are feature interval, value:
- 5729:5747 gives 0.0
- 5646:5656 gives -0.1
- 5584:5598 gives 0.2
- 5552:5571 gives -0.1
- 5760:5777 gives 0.0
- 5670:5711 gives -0.1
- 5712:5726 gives -0.1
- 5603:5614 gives 0.2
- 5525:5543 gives 0.0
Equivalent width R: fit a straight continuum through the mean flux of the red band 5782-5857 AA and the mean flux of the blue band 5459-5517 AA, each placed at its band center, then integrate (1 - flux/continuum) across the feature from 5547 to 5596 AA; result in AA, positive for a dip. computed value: -0.2 AA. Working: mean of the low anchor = 126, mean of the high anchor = 110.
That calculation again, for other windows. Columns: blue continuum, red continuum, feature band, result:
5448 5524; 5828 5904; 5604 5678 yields -0.1 AA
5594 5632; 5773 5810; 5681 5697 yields -0.1 AA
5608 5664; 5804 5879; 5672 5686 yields -0.1 AA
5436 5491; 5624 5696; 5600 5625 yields 0.3 AA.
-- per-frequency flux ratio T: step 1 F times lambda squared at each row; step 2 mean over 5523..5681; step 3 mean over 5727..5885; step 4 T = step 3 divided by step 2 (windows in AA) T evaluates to 1.0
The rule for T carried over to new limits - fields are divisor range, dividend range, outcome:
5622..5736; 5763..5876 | 0.98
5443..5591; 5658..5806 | 0.99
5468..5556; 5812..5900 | 0.97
